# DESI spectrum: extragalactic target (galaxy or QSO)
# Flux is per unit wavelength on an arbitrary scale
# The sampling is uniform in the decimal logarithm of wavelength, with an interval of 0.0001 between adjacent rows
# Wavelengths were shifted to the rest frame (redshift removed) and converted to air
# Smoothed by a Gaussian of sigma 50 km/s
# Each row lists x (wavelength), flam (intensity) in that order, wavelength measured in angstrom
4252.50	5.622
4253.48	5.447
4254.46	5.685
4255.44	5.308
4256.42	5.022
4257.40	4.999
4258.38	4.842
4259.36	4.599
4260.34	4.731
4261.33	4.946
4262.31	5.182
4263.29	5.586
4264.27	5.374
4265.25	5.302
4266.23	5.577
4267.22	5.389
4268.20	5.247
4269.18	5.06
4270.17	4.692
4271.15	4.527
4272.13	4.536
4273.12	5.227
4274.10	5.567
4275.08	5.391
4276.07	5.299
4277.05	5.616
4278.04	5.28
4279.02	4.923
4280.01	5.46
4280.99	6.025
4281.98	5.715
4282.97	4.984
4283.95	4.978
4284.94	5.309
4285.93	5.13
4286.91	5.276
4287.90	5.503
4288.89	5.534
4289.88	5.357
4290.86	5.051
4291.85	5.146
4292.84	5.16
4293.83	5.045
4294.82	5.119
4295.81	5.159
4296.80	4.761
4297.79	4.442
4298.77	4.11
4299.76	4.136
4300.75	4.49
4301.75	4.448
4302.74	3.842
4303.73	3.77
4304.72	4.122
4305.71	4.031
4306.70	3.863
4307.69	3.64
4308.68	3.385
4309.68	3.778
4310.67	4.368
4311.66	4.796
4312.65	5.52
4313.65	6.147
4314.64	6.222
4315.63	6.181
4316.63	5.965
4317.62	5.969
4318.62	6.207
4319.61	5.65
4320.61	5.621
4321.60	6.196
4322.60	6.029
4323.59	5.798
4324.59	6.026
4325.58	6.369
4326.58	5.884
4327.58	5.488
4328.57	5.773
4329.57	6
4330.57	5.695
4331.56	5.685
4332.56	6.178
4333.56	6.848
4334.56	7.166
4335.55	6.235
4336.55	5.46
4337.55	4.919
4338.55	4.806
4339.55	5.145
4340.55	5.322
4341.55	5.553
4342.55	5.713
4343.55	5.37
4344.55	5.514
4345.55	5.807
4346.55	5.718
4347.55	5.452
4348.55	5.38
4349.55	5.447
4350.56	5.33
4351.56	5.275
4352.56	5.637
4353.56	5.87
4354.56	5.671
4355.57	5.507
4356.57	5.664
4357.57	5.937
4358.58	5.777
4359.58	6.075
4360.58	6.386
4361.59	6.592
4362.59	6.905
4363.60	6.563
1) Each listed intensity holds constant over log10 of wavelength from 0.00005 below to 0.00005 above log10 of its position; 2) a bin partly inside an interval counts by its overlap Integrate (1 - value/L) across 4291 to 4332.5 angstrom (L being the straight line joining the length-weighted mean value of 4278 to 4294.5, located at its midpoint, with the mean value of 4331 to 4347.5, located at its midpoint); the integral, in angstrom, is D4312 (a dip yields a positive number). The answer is 2.7 angstrom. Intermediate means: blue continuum 5.28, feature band 5.13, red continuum 5.71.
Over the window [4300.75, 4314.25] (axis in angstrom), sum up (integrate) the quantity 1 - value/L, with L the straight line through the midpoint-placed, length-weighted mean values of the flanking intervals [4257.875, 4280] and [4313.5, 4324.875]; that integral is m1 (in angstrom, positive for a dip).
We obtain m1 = 3.5 angstrom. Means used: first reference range 5.14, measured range 4.31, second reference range 6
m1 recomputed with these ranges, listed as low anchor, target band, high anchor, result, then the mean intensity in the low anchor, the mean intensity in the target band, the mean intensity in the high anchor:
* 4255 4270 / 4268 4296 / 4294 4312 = -3.1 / 5.13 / 5.22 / 4.25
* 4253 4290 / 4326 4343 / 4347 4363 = -0.3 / 5.22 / 5.76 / 5.8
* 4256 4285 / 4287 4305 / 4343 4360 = 1.9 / 5.18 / 4.75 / 5.61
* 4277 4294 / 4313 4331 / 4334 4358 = -1.6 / 5.3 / 5.95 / 5.58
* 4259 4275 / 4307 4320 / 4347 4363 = 0.7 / 5.11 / 5.19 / 5.8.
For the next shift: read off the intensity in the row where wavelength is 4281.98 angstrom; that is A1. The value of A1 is 5.715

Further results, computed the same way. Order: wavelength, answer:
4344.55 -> 5.514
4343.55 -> 5.37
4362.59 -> 6.905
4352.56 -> 5.637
